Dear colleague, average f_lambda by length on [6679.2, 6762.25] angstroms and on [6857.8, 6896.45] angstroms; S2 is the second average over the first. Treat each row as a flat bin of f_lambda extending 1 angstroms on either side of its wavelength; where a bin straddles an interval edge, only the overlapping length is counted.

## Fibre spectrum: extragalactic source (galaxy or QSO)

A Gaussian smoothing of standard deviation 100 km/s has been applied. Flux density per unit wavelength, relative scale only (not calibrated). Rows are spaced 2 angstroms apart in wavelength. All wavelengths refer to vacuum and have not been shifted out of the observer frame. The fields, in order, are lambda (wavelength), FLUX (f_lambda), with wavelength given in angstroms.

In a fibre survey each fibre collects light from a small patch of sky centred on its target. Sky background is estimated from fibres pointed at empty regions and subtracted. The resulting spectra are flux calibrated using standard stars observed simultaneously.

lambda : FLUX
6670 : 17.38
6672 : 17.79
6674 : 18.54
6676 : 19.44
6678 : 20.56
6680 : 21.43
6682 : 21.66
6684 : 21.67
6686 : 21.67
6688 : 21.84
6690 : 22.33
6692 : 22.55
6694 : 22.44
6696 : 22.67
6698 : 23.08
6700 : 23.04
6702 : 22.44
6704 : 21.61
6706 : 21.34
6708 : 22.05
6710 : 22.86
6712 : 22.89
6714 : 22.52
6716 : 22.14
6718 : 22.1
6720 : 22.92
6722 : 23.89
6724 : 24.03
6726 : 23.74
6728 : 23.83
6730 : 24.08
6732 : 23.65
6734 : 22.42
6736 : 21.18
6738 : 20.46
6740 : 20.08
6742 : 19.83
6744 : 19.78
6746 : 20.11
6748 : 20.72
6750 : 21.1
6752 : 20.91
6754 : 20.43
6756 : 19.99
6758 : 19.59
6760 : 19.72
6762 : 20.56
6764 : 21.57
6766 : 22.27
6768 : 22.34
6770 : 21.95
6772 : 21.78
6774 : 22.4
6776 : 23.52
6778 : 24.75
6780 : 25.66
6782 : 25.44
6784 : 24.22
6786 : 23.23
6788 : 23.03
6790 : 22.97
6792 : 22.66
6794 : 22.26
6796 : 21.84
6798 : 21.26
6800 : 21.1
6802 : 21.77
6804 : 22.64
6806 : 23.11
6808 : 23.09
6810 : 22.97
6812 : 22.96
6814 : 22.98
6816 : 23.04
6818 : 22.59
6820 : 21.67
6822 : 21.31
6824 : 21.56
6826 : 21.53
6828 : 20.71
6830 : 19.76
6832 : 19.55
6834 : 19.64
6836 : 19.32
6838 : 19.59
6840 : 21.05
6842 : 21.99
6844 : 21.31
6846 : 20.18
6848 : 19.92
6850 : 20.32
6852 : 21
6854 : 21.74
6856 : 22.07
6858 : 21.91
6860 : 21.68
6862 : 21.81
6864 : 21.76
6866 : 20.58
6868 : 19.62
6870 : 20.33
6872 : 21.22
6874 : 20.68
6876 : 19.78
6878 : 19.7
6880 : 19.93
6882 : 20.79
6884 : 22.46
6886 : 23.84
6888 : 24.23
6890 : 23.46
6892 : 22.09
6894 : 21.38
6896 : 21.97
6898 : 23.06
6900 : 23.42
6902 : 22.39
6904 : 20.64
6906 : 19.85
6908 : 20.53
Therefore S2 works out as 0.98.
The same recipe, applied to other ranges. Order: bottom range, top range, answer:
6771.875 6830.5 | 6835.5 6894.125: 0.94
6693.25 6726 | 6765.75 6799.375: 1.02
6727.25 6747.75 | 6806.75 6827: 1.04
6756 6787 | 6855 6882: 0.93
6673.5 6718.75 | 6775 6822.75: 1.05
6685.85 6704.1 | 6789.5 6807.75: 0.99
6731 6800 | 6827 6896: 0.96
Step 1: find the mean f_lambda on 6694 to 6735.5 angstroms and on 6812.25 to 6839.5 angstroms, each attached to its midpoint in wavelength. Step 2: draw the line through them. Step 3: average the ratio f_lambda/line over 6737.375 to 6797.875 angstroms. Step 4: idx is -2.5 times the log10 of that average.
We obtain 0.01 mag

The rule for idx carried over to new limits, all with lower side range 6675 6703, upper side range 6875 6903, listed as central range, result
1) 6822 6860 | 0.06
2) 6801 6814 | -0.04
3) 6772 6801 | -0.06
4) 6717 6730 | -0.07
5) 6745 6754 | 0.06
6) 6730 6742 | 0.02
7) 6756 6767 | 0.07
